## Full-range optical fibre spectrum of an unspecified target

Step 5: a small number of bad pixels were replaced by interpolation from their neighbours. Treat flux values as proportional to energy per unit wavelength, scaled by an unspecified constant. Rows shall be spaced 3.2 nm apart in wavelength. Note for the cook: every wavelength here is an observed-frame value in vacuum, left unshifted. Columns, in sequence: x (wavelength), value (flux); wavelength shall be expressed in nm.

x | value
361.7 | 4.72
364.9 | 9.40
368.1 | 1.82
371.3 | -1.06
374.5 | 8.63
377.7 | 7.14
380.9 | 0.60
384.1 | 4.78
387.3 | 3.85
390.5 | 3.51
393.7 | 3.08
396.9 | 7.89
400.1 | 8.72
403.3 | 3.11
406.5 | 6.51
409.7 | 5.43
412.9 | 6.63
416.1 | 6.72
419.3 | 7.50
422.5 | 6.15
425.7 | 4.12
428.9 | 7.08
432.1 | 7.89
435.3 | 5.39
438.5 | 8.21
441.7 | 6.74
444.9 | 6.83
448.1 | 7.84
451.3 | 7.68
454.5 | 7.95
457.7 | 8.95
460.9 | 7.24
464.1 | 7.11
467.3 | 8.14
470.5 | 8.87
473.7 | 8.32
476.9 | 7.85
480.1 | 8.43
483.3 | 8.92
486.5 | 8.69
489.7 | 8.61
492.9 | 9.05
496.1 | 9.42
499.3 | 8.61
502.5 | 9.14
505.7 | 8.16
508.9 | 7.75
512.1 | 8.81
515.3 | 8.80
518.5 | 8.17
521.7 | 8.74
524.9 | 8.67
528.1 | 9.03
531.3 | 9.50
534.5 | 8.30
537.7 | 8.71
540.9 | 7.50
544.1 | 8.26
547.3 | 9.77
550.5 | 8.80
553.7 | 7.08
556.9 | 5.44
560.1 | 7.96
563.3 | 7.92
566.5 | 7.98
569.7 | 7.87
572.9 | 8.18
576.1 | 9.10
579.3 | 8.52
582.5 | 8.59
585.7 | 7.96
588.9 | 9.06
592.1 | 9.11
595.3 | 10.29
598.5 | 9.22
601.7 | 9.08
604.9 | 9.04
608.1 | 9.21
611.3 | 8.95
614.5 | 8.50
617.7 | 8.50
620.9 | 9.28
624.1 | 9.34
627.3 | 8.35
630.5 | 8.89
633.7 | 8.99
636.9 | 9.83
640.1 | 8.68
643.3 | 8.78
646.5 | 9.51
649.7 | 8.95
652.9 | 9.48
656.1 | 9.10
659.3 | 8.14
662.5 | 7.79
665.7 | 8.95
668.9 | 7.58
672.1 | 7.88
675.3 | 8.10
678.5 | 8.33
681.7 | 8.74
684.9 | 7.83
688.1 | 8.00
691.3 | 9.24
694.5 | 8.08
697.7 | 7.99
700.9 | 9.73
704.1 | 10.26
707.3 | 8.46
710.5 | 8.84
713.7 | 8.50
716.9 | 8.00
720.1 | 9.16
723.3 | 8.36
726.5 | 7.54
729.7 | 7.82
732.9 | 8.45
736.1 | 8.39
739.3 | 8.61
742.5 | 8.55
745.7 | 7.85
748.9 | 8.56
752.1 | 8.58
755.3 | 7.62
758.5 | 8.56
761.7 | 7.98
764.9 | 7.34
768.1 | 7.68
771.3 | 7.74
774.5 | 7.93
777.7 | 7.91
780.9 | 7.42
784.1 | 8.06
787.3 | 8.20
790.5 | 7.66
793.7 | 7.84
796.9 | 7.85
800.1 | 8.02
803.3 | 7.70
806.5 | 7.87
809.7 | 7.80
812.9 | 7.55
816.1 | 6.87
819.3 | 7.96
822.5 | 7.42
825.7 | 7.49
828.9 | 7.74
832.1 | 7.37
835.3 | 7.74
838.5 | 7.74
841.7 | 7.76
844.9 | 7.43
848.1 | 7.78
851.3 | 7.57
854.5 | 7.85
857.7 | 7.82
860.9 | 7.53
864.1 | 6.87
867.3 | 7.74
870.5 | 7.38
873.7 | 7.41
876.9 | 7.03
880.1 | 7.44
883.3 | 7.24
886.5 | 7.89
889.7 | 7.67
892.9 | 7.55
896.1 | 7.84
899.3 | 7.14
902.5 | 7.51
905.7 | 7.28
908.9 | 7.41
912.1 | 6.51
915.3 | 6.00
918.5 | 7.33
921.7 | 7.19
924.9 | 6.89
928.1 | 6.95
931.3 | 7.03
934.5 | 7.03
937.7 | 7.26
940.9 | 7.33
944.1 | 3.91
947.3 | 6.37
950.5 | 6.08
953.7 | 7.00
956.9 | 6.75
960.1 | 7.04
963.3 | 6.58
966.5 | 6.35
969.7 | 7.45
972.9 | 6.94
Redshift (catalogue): 0.07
